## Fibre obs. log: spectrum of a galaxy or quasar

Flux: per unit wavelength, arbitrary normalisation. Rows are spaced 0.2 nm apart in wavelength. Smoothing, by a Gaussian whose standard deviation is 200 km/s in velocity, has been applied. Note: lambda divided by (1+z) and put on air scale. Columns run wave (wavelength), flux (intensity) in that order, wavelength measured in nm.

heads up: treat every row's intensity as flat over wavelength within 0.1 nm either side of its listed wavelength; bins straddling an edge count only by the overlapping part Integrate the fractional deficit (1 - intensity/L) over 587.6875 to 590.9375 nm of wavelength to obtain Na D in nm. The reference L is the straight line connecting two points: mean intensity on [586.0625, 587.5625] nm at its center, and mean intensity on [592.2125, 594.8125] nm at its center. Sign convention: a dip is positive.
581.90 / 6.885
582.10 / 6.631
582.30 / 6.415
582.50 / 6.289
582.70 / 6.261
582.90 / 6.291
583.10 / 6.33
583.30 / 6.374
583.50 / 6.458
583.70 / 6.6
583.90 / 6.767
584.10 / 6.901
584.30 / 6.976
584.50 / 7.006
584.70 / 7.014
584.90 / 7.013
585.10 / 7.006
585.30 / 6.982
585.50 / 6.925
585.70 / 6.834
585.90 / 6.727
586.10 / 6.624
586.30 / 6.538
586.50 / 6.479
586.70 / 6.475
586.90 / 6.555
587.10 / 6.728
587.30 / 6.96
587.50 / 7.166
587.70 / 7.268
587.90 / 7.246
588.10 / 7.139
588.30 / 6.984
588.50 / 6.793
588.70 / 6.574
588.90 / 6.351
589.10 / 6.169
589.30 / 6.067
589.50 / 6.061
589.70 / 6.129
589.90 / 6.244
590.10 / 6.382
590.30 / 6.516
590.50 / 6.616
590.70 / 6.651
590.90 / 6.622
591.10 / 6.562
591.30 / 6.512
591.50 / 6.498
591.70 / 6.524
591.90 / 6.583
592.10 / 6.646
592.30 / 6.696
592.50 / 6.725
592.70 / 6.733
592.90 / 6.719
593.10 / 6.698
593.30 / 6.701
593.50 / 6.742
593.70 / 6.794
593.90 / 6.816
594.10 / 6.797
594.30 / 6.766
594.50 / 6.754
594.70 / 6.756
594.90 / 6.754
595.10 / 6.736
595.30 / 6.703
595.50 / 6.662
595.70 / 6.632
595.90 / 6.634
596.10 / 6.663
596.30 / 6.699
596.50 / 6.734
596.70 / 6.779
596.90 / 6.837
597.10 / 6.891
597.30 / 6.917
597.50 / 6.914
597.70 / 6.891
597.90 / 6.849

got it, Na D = 0.072 nm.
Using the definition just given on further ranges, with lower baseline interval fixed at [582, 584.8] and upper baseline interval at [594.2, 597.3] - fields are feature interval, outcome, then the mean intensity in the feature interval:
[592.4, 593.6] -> 0.00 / 6.72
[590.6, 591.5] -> 0.01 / 6.58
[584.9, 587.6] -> -0.06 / 6.78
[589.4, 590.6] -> 0.06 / 6.32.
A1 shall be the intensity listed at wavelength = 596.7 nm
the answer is 6.779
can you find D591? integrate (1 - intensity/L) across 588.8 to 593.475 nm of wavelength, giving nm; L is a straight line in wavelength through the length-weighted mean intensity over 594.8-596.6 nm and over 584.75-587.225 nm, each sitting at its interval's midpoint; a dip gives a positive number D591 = 0.15 nm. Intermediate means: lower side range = 6.75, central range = 6.5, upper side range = 6.69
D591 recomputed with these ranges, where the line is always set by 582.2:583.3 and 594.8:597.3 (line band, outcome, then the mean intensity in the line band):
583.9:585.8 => -0.17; 6.95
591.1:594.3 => -0.02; 6.68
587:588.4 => -0.13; 7.07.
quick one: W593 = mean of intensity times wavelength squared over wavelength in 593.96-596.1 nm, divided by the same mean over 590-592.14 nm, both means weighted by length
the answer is 1.0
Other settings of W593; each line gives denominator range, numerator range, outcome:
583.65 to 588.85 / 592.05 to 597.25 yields 1.01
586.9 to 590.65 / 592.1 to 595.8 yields 1.03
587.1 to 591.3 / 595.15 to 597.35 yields 1.04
